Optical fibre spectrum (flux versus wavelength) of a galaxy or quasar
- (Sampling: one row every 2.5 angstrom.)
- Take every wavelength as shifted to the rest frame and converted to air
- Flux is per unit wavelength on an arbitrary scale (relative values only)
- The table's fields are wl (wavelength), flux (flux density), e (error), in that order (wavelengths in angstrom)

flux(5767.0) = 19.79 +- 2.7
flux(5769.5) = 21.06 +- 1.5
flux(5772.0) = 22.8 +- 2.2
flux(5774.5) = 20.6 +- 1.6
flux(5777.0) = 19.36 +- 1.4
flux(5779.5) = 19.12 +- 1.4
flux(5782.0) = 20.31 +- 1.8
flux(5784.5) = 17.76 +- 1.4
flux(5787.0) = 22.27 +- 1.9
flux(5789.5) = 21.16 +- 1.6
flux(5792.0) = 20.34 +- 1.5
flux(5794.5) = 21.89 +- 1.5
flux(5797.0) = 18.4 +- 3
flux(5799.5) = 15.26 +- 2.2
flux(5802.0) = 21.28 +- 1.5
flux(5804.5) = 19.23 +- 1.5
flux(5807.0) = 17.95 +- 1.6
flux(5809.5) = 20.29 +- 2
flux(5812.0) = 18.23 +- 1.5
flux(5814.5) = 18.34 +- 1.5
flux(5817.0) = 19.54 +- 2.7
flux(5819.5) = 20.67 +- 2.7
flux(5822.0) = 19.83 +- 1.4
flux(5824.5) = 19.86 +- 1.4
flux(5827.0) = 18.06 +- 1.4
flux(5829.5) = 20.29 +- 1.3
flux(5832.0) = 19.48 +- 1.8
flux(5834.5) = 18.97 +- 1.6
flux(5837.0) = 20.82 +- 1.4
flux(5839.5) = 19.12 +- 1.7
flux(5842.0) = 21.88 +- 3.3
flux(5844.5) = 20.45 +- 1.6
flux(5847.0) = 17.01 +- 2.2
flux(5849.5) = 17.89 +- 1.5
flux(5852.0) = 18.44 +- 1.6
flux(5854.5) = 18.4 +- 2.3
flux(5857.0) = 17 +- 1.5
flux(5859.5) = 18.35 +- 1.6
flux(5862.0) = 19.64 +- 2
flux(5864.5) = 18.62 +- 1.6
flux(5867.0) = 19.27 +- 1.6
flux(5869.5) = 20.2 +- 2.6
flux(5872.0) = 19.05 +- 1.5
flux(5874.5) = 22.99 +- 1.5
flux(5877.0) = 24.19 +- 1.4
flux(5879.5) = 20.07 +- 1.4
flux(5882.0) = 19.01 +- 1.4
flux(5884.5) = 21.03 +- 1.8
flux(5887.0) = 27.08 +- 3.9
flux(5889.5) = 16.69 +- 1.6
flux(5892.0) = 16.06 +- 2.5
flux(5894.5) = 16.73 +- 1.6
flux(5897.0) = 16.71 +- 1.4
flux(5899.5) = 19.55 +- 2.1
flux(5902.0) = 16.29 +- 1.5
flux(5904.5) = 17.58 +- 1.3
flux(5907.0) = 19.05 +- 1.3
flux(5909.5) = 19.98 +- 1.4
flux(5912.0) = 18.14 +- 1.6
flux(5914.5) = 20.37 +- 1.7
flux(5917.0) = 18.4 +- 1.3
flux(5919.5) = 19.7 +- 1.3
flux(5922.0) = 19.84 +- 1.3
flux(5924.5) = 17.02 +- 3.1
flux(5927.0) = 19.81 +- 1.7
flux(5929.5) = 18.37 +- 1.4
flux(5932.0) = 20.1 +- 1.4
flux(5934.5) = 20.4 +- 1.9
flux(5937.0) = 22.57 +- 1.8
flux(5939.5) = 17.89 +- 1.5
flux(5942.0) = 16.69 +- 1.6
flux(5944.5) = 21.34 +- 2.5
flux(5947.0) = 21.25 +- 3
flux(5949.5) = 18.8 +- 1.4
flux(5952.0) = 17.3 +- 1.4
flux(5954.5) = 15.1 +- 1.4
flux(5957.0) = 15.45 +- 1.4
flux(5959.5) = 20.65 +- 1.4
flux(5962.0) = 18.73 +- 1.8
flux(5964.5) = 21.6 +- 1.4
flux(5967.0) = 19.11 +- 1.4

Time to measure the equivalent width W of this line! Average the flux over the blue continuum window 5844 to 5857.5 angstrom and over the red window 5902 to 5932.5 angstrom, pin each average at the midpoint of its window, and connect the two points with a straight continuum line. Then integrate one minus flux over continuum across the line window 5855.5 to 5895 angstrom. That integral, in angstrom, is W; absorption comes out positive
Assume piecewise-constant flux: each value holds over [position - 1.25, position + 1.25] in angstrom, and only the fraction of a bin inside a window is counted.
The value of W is -3.0 angstrom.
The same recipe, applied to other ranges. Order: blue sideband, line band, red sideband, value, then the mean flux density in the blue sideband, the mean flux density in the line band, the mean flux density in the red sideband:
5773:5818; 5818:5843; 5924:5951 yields -0.4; 19.5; 19.9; 19.5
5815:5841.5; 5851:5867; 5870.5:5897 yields 1.2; 19.7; 18.5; 20.1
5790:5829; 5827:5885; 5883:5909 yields -1.9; 19.3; 19.6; 18.7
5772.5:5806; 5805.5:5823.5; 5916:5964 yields 0.4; 19.8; 19.3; 19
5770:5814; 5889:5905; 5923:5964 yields 1.7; 19.8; 17.1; 18.9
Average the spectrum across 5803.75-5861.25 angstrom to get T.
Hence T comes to 19.1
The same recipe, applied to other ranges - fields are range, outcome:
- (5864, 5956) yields 19.3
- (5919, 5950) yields 19.5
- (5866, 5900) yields 19.9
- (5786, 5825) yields 19.6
